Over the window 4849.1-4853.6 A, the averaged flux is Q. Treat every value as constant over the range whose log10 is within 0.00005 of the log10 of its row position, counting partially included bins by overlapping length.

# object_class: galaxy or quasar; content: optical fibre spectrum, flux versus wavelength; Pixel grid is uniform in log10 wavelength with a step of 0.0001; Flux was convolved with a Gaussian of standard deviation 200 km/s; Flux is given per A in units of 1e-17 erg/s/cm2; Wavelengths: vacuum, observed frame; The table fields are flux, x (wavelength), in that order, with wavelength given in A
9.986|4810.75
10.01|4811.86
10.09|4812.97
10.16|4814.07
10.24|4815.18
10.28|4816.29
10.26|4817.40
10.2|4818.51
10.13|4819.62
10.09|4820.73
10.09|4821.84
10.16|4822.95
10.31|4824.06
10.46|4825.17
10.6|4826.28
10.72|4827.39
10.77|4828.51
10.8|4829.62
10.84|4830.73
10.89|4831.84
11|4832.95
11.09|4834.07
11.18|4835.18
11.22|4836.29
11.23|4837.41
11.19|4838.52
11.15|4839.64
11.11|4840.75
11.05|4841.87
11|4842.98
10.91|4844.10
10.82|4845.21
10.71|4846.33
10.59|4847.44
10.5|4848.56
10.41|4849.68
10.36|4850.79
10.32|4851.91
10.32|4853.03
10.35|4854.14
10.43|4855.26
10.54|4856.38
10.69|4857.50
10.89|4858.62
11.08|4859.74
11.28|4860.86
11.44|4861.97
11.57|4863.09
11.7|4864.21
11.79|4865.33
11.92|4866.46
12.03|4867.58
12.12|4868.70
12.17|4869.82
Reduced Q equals 10.4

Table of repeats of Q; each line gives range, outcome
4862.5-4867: 11.7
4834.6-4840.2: 11.2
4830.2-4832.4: 10.9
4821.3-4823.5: 10.1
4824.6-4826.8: 10.5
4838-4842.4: 11.1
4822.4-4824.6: 10.2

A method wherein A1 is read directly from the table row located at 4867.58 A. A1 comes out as 12.03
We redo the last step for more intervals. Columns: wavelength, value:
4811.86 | 10.01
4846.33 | 10.71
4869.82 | 12.17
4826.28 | 10.6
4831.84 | 10.89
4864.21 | 11.7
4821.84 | 10.09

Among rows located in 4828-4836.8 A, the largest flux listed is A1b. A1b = 11.22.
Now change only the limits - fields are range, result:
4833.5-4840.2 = 11.23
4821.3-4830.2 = 10.8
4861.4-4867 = 11.92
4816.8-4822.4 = 10.26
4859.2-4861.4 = 11.28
